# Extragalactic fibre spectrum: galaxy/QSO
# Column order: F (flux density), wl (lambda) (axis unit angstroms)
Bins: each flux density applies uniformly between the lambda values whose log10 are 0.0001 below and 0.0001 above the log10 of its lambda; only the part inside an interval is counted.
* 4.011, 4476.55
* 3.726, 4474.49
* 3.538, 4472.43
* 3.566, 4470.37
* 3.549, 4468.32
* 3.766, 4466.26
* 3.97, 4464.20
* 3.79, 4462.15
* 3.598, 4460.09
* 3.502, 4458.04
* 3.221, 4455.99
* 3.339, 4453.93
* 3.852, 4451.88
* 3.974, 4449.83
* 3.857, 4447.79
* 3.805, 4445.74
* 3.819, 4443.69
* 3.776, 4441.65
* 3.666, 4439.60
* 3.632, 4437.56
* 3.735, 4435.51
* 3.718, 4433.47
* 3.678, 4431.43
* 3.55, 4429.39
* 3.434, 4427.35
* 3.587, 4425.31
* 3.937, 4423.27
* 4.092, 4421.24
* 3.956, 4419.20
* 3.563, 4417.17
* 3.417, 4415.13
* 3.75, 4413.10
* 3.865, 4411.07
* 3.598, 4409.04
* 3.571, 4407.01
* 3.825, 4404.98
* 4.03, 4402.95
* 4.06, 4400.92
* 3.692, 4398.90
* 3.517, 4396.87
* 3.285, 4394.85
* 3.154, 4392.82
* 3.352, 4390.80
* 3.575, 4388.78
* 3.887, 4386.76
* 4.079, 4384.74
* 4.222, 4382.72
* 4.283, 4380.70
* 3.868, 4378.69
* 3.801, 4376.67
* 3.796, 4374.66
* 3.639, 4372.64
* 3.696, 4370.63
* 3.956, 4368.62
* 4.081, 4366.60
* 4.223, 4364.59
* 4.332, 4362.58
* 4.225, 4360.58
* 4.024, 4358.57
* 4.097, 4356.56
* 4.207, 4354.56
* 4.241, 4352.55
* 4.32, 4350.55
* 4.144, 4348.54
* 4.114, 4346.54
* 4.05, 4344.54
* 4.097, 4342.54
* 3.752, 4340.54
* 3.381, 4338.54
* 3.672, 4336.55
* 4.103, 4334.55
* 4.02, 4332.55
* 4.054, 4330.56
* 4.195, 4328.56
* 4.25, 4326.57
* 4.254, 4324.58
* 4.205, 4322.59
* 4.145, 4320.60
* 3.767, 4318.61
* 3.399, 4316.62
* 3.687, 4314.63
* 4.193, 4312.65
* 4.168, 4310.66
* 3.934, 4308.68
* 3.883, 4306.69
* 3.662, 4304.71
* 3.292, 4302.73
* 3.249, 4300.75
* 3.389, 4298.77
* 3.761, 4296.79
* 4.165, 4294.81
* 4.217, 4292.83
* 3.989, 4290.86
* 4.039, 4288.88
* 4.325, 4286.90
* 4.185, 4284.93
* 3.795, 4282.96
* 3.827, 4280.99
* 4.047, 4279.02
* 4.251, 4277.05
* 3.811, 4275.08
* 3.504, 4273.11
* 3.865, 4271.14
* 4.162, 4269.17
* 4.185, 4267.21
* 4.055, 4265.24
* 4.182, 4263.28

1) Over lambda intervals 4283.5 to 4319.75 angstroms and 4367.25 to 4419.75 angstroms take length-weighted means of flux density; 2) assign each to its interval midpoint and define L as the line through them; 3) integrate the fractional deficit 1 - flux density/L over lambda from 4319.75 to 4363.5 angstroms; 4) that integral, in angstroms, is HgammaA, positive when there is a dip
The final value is -3.2 angstroms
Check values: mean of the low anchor 3.85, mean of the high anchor 3.75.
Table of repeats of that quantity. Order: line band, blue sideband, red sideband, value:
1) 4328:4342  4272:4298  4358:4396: 0.1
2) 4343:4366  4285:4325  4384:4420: -2.4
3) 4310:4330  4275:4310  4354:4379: -0.5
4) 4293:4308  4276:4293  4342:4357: 1.6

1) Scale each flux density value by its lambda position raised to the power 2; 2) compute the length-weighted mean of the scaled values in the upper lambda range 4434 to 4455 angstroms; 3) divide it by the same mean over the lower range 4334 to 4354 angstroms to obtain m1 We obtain 0.98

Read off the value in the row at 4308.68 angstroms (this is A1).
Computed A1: 3.934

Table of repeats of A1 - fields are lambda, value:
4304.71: 3.662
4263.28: 4.182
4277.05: 4.251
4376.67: 3.801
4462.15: 3.79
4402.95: 4.03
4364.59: 4.223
